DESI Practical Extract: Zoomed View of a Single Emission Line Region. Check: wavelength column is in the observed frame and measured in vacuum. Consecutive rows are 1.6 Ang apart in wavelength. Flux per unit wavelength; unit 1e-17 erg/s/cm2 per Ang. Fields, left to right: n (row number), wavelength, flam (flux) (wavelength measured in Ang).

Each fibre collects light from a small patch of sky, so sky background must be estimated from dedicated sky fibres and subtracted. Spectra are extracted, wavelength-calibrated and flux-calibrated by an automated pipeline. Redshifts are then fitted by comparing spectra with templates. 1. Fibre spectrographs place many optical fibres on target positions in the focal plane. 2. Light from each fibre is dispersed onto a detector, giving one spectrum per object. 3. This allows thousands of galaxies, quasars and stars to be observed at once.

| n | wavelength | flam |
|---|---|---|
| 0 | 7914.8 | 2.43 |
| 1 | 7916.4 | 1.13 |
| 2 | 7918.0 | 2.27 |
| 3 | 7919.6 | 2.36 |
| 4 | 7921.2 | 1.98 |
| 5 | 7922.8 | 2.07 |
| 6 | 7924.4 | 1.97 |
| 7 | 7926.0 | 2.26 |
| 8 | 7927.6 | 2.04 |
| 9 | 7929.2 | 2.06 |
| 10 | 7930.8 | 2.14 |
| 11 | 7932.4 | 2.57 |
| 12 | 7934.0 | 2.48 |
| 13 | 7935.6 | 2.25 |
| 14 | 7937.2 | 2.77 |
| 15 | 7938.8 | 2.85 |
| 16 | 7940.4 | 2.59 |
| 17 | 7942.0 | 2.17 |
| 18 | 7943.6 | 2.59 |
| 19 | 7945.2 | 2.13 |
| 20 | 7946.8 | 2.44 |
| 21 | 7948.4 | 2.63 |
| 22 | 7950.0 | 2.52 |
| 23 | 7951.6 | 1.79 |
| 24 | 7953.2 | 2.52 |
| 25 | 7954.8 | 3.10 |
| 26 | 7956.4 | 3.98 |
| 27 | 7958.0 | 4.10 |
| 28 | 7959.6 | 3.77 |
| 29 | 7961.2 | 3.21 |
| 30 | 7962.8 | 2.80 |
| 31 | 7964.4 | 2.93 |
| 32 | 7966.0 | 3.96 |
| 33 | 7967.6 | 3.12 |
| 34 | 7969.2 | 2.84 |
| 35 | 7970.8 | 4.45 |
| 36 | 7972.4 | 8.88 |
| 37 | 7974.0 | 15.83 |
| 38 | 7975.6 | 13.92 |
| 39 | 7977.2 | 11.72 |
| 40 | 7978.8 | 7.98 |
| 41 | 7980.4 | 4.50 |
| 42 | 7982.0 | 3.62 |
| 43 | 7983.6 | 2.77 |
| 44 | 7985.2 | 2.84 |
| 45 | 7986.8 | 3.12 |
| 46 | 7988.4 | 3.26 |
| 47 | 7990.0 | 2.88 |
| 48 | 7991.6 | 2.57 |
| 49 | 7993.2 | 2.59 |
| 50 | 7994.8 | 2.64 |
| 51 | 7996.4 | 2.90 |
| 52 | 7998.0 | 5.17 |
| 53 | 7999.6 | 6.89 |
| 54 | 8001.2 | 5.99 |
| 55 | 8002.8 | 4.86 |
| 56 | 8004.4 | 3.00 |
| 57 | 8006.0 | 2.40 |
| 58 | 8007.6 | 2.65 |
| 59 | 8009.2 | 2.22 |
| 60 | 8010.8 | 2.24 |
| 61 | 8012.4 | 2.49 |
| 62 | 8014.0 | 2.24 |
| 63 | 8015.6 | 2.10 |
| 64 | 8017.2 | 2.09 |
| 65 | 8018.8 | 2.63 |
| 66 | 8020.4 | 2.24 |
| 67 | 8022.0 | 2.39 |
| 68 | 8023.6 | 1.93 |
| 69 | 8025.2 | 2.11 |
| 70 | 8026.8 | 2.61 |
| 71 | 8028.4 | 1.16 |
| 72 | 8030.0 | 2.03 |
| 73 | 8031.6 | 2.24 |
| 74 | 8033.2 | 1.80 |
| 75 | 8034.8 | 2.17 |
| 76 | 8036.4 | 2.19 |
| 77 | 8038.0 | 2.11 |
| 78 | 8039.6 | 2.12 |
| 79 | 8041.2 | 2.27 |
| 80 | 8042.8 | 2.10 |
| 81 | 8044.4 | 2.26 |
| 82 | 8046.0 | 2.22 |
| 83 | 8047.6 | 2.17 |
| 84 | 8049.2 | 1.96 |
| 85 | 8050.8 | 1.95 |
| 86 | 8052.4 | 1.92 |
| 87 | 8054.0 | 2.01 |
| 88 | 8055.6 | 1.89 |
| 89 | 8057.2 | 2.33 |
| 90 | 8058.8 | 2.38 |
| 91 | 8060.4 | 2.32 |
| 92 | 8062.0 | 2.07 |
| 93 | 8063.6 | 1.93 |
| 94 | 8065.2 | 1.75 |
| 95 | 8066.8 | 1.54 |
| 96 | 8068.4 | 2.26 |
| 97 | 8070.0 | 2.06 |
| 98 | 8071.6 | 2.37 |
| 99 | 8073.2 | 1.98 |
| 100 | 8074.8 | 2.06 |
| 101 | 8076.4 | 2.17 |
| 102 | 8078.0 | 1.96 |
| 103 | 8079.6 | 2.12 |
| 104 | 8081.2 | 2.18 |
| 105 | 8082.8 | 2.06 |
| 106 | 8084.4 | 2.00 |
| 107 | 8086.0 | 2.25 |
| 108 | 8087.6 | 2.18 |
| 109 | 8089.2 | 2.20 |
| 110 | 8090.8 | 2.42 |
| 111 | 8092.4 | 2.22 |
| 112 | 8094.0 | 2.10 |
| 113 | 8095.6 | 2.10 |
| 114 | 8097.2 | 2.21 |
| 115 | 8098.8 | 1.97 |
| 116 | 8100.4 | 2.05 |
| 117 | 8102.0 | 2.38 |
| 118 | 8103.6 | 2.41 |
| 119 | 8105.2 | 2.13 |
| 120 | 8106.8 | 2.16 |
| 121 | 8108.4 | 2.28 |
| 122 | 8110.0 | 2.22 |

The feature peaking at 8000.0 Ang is [N II]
